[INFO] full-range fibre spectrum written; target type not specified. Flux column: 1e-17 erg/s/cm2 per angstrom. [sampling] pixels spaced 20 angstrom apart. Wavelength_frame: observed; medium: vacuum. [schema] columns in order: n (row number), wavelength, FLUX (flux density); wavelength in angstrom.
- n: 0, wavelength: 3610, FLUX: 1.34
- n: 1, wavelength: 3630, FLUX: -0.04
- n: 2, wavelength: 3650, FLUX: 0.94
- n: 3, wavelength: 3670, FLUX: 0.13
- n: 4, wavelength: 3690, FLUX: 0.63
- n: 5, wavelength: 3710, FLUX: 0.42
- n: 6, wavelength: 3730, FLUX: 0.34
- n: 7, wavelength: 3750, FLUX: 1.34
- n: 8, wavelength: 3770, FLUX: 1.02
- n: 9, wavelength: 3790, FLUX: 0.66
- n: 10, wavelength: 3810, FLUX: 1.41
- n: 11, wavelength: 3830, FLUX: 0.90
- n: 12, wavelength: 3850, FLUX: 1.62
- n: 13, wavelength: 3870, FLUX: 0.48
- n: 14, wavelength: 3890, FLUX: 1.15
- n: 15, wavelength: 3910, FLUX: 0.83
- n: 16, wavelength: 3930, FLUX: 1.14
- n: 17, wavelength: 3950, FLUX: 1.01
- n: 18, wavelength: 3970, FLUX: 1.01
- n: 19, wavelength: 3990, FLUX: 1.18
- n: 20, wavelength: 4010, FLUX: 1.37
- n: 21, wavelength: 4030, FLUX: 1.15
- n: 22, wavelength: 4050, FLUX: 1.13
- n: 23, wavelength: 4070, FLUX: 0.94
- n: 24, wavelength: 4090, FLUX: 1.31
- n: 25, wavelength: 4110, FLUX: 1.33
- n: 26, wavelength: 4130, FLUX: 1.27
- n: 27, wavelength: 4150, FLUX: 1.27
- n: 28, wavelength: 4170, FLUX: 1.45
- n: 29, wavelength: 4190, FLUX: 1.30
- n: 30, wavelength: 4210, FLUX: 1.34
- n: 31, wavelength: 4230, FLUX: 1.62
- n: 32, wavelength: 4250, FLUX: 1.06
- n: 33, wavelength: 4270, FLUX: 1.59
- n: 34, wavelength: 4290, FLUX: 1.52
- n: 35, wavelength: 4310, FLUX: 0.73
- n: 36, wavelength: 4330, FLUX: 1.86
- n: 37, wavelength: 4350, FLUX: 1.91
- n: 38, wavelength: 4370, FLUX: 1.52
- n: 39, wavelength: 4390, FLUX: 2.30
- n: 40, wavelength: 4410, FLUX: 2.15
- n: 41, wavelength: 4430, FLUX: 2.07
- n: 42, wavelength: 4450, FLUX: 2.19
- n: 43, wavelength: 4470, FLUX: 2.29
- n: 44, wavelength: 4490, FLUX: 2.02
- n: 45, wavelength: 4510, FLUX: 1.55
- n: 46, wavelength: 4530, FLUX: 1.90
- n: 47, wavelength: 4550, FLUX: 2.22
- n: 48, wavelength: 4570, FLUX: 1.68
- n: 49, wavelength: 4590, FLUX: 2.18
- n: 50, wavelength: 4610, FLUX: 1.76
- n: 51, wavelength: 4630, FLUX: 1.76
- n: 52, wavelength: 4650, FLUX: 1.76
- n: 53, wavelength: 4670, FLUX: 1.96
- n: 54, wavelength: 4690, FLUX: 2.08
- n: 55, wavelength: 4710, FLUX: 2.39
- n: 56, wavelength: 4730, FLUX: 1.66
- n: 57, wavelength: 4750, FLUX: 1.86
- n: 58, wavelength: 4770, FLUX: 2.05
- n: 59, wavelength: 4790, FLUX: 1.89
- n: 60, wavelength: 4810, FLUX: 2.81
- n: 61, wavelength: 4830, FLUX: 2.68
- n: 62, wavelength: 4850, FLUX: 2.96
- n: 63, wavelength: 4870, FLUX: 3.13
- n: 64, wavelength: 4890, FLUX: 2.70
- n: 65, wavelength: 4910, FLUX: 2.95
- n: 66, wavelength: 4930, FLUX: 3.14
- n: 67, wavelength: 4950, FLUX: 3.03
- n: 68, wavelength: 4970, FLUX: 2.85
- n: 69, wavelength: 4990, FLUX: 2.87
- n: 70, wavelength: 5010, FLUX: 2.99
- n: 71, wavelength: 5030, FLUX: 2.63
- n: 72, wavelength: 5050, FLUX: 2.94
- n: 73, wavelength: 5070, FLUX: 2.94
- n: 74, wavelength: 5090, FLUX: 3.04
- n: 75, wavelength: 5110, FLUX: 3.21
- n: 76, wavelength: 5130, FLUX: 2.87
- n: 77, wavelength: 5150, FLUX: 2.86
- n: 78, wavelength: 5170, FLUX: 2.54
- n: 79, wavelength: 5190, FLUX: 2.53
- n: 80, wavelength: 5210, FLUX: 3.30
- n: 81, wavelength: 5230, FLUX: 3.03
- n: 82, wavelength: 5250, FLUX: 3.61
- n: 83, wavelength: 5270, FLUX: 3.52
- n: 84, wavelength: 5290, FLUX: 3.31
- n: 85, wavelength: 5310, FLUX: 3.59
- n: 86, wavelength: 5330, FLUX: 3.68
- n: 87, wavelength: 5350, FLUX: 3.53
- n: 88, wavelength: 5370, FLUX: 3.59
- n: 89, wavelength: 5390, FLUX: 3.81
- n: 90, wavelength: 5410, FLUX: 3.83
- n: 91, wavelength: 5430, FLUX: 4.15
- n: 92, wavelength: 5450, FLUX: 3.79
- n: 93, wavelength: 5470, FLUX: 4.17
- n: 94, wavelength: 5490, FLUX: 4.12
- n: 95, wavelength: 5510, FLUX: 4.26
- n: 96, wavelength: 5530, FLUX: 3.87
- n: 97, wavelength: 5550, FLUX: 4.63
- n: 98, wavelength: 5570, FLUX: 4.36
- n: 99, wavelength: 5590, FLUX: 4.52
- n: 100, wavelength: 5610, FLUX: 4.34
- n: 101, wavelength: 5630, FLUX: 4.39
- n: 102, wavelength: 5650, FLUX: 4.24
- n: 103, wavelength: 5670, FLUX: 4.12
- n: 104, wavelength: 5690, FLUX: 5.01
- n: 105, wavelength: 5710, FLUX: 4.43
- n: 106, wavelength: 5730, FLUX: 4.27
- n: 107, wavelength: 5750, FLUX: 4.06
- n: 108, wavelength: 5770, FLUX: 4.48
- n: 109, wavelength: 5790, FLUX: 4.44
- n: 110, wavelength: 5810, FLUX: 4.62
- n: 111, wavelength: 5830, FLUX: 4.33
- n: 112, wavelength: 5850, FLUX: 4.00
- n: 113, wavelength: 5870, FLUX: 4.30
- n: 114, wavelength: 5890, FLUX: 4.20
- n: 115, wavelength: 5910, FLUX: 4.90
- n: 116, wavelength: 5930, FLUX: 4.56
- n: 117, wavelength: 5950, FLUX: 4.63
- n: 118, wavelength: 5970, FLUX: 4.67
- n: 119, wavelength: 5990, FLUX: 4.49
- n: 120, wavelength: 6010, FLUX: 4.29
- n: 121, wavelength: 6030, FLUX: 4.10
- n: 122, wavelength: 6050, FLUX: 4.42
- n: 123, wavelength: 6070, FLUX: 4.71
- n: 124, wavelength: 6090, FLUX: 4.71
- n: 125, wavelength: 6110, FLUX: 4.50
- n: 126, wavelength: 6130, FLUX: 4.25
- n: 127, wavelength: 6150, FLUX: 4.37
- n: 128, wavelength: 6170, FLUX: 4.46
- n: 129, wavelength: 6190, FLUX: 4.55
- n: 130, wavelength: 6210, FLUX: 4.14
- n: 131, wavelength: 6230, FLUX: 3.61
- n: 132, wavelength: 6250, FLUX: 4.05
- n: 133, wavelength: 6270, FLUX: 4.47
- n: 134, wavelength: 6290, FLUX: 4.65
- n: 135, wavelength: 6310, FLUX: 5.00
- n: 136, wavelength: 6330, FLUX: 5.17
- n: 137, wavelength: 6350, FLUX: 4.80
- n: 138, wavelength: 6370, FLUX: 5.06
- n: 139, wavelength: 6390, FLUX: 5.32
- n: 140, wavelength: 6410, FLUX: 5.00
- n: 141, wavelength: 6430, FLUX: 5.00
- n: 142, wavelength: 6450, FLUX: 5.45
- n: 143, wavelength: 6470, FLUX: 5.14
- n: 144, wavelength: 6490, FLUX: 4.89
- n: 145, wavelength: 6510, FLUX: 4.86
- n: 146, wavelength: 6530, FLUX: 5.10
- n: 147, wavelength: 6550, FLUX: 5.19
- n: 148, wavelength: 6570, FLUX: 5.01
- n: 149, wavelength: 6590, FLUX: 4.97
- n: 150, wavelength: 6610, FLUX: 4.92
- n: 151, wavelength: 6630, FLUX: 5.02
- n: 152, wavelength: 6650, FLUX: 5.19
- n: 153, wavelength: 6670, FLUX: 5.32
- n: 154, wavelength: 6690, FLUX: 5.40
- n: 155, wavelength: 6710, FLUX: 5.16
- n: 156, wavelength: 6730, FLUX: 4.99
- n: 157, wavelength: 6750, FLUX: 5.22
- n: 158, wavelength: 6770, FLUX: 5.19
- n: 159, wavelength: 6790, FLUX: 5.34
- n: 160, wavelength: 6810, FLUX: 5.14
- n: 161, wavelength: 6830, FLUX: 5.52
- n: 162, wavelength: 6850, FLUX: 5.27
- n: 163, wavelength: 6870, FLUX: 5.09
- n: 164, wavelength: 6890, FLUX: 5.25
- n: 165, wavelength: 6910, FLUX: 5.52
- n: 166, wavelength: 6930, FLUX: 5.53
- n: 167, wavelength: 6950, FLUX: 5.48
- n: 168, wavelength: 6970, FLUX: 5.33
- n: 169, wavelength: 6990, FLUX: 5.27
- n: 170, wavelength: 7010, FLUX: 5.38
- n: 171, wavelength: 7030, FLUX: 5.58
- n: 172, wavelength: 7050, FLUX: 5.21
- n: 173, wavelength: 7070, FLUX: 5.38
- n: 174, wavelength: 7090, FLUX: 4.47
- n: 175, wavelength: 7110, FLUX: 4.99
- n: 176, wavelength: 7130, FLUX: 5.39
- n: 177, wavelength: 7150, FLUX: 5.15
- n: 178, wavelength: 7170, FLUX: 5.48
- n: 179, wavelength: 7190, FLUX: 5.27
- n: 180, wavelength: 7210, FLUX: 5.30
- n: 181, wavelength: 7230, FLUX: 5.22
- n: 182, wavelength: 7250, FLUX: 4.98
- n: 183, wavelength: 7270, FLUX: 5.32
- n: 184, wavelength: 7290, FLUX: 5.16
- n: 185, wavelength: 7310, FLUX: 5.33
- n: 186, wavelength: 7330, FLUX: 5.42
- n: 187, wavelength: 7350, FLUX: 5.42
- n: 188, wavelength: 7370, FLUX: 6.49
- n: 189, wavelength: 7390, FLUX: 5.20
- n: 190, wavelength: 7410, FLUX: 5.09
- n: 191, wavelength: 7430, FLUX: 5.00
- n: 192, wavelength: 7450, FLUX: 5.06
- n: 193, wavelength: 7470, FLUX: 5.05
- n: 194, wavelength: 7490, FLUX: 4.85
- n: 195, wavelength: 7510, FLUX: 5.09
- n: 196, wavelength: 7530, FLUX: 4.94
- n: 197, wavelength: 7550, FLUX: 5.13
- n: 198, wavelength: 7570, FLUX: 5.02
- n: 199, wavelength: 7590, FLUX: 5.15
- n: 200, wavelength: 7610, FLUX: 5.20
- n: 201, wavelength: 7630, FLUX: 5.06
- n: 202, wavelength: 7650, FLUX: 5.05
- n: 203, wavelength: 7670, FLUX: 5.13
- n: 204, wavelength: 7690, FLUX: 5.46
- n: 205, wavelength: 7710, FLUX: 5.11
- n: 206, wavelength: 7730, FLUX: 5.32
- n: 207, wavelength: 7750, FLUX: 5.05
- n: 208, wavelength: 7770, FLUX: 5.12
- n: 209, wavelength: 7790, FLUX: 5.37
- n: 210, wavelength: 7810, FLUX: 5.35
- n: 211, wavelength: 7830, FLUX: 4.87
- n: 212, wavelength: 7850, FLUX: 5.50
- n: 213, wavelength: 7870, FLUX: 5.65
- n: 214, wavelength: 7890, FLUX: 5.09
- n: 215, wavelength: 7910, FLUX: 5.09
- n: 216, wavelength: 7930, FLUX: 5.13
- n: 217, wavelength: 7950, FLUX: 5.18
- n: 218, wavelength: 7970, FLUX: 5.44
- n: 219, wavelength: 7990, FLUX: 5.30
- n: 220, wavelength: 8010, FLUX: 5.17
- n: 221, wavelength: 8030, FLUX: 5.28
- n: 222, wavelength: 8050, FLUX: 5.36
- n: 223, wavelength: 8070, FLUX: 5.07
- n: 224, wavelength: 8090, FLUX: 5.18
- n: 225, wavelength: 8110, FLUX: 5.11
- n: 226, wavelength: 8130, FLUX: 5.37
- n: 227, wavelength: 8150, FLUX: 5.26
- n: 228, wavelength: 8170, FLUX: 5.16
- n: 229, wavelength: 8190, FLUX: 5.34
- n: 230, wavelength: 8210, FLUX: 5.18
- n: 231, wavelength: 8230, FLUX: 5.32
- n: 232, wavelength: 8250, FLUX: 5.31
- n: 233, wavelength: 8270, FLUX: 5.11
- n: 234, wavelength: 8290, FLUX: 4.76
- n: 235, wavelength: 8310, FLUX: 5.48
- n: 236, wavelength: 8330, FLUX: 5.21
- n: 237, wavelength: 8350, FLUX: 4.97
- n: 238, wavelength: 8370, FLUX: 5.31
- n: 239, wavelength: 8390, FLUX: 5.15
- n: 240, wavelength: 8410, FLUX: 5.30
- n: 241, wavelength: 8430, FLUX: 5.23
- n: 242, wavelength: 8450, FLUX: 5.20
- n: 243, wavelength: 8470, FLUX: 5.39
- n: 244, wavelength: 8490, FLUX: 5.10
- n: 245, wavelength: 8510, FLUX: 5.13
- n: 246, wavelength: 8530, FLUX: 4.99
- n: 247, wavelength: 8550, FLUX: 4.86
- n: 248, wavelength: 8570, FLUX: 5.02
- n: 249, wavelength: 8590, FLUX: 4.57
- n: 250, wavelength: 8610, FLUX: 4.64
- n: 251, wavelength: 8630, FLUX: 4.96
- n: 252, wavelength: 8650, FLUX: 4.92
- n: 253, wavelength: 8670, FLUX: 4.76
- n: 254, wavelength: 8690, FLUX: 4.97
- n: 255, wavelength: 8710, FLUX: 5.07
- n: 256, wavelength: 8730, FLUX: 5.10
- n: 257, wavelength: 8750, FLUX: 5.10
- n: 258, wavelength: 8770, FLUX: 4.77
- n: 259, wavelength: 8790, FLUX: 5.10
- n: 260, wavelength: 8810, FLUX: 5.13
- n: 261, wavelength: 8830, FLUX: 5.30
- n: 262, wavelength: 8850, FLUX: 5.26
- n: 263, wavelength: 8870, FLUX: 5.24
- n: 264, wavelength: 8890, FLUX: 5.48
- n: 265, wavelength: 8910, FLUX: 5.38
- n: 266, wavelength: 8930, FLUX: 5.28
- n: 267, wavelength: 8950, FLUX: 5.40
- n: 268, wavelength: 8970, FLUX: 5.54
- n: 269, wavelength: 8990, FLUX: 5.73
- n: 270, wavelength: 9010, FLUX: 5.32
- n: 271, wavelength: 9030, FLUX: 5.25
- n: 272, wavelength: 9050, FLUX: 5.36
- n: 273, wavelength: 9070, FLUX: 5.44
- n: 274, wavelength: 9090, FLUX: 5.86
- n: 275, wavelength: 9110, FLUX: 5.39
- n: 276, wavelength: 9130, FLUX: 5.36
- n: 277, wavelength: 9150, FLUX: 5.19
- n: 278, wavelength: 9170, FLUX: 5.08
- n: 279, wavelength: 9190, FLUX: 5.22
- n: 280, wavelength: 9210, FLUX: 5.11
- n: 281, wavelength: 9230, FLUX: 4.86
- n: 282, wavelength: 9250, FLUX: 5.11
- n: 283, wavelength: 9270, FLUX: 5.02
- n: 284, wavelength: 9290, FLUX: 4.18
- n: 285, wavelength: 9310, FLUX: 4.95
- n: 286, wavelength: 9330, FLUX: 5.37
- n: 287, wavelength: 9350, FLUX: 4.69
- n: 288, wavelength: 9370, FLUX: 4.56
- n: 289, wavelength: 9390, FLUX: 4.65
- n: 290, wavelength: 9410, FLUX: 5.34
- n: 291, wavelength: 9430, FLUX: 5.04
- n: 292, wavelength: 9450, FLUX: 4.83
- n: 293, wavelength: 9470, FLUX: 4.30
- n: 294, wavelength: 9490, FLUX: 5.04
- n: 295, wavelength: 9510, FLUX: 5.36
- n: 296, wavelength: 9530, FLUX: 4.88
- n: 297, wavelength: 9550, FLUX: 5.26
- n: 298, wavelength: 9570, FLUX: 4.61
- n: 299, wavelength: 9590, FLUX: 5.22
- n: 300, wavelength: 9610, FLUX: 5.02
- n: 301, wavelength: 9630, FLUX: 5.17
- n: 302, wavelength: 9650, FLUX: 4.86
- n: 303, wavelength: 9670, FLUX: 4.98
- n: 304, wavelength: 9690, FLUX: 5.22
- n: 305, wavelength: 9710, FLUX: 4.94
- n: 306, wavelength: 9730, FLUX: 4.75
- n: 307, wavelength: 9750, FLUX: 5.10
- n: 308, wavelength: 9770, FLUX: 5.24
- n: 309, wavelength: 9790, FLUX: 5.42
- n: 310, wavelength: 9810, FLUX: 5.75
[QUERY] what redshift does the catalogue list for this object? 0.20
